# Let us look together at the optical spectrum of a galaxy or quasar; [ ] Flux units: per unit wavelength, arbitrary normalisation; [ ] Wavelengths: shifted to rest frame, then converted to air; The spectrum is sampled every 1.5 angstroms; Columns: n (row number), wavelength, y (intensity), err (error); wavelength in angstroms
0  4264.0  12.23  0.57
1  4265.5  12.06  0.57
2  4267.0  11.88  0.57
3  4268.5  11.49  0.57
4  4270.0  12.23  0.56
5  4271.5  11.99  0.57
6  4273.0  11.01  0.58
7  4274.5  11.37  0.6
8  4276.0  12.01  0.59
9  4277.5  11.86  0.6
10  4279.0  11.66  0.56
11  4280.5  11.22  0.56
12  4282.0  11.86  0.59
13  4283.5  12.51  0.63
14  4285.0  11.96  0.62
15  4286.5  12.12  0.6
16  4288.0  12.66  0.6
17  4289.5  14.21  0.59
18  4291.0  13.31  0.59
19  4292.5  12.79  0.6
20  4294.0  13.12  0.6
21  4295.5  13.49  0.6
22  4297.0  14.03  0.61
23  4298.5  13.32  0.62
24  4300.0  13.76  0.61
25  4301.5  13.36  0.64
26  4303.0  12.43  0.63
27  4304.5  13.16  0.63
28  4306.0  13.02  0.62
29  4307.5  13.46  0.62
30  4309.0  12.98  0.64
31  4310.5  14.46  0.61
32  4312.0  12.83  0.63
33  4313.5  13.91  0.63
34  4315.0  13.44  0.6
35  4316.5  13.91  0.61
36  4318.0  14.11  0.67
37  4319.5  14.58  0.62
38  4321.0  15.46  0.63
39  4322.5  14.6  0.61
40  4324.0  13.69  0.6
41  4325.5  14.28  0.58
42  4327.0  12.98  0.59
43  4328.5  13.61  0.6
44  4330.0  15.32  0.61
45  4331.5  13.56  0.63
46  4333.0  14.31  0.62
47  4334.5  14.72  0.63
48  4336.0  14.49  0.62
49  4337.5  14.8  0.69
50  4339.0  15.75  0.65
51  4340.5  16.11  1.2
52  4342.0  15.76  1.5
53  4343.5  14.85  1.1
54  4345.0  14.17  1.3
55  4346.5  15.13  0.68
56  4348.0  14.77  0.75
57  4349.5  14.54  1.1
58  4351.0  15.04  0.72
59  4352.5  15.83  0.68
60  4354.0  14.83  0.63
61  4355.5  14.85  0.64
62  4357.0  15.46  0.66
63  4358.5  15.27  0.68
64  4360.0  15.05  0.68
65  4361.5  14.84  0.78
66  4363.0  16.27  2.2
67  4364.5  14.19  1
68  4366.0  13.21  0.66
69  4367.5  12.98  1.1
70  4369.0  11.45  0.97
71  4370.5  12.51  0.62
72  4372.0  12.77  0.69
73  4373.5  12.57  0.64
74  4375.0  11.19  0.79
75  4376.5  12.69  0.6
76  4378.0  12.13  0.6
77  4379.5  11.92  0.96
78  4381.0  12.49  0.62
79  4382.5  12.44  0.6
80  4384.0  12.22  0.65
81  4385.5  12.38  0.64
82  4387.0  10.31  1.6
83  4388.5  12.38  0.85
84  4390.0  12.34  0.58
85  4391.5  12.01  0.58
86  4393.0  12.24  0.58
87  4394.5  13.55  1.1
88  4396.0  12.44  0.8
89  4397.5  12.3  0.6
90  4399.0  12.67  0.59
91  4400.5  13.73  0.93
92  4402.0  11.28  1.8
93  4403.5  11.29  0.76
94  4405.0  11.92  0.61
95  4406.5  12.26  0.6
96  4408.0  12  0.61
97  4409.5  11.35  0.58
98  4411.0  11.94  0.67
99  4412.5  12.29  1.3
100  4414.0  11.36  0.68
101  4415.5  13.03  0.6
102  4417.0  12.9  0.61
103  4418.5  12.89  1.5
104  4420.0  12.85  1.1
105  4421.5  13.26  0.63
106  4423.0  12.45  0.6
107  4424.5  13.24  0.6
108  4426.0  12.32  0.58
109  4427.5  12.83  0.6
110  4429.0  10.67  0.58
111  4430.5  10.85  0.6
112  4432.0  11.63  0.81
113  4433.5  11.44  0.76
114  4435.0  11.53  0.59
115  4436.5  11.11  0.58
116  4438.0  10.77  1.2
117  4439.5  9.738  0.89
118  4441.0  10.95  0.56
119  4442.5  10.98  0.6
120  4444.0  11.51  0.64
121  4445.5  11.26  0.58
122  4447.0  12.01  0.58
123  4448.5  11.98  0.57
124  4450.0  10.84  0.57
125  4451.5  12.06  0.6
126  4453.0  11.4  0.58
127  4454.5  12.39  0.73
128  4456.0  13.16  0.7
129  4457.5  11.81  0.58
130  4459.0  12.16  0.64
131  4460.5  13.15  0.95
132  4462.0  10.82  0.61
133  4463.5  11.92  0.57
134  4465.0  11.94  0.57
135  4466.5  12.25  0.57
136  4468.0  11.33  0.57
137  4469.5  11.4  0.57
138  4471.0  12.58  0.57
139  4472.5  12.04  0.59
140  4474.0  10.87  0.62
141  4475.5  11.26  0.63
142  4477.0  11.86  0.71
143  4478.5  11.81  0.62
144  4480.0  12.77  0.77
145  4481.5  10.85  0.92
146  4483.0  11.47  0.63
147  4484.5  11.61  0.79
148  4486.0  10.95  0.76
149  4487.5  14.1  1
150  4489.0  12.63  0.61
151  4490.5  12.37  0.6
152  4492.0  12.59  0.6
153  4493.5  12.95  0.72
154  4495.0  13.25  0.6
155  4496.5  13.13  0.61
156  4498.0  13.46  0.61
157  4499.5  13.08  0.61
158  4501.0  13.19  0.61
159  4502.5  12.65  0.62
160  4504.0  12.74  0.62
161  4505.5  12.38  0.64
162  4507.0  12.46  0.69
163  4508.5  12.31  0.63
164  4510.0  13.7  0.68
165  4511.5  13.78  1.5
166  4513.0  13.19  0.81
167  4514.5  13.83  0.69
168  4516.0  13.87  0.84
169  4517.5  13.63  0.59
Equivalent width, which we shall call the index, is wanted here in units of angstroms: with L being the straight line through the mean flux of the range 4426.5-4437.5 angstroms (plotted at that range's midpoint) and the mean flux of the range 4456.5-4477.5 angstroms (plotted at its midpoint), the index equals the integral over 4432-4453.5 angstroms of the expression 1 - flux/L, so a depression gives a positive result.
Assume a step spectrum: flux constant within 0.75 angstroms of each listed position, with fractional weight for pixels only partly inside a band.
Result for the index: 0.5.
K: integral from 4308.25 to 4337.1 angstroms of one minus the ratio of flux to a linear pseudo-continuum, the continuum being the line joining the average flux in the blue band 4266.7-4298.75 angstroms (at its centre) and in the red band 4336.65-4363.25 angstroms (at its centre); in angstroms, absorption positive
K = -0.1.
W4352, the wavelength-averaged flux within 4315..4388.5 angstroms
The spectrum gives 13.9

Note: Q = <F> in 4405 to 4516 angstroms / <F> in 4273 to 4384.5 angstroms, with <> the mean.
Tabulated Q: 0.9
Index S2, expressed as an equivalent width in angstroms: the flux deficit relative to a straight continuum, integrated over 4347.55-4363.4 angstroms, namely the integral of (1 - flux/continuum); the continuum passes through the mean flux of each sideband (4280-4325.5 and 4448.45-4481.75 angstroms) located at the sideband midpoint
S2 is -2.80 angstroms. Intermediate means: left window 13.4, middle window 15.1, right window 11.9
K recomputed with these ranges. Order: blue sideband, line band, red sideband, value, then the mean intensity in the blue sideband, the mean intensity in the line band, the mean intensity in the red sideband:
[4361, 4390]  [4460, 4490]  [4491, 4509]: 2.2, 12.7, 11.9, 12.9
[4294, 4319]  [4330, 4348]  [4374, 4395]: -2.7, 13.5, 14.9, 12.2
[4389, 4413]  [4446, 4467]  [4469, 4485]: -0.3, 12.2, 12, 11.7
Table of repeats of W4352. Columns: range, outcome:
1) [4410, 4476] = 11.8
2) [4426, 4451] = 11.3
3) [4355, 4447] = 12.4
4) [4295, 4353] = 14.2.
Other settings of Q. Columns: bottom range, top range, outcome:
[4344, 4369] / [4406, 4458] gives 0.81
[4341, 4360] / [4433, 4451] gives 0.74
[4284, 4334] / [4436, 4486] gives 0.86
